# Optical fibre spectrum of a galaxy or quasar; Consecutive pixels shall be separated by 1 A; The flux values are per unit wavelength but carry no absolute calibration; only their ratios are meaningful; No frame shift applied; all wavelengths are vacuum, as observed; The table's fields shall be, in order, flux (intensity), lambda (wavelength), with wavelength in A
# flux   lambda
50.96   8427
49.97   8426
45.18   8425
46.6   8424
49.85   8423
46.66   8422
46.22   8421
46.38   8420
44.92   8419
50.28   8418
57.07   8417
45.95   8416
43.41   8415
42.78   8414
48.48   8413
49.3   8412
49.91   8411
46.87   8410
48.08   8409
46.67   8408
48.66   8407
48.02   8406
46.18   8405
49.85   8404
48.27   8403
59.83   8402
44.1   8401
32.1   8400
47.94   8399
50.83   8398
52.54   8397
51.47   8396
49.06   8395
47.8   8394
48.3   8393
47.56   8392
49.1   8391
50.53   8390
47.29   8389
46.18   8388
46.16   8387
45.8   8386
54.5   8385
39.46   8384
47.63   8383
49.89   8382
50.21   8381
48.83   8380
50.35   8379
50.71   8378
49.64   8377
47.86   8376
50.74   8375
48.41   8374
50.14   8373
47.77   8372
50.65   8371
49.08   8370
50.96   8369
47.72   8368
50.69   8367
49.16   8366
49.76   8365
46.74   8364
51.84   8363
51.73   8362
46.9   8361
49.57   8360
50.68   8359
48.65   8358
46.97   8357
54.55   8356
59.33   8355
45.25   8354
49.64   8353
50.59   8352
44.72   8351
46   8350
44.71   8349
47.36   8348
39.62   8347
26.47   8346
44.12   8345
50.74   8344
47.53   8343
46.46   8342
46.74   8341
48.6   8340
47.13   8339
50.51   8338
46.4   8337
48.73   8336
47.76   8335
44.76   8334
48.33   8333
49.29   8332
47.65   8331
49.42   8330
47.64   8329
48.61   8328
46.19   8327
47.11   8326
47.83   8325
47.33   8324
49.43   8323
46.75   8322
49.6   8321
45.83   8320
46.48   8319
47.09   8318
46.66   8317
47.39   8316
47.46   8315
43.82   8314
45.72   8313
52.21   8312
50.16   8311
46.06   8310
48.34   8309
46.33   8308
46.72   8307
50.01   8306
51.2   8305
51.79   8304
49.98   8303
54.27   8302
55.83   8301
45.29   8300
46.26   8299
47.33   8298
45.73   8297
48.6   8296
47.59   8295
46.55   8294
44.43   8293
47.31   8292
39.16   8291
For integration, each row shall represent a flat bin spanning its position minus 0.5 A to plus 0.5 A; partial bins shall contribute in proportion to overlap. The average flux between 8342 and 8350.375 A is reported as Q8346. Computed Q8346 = 43.5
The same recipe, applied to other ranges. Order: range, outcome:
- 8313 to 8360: 47.3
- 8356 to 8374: 49.5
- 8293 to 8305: 48.9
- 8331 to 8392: 48.1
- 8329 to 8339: 48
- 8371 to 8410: 48.4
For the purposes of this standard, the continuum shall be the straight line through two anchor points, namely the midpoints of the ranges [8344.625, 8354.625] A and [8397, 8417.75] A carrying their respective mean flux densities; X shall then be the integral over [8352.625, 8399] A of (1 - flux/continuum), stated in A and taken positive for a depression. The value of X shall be -3.6 A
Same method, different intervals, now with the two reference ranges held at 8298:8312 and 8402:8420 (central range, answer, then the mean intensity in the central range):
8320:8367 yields 1.21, 47.7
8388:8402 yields 0.12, 48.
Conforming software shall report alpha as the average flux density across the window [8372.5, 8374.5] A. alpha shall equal 49.3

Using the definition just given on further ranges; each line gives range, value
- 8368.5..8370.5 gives 50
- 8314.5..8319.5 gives 47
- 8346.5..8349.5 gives 43.9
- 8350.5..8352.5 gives 47.7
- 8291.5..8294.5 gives 46.1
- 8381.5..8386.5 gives 47.5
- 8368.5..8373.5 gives 49.7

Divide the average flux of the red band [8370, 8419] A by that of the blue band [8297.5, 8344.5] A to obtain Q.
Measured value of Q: 1.00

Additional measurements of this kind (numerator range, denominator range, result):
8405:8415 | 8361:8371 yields 0.95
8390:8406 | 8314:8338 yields 1.02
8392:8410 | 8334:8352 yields 1.06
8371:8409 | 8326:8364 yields 1.02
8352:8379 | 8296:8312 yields 1.01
